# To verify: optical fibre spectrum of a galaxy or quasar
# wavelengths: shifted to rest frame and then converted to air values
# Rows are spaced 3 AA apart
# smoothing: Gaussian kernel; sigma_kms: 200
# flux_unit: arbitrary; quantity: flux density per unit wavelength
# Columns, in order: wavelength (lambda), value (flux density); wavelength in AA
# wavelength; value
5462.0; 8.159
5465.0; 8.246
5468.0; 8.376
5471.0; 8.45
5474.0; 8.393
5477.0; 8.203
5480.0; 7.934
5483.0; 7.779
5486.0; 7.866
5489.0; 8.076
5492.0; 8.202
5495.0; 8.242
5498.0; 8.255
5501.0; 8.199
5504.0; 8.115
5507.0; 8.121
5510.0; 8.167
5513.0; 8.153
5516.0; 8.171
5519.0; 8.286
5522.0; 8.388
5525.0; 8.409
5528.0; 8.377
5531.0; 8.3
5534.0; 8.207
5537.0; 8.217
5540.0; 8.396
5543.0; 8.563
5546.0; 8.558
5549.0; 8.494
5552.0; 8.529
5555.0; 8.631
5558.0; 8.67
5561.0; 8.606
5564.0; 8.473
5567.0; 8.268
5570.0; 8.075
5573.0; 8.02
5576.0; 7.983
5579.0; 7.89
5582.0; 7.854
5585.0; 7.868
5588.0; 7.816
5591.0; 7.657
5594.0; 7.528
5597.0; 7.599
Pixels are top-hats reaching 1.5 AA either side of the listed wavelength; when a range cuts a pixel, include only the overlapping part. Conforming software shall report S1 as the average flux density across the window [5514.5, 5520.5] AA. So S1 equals 8.23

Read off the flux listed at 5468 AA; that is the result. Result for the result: 8.376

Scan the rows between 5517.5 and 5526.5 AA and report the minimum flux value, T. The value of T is 8.286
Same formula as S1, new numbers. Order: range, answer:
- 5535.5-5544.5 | 8.39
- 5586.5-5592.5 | 7.74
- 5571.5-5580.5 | 7.96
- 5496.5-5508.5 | 8.17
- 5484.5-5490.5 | 7.97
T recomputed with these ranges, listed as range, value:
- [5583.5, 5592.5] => 7.657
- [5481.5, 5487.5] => 7.779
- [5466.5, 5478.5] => 8.203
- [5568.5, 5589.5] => 7.816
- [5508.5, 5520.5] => 8.153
